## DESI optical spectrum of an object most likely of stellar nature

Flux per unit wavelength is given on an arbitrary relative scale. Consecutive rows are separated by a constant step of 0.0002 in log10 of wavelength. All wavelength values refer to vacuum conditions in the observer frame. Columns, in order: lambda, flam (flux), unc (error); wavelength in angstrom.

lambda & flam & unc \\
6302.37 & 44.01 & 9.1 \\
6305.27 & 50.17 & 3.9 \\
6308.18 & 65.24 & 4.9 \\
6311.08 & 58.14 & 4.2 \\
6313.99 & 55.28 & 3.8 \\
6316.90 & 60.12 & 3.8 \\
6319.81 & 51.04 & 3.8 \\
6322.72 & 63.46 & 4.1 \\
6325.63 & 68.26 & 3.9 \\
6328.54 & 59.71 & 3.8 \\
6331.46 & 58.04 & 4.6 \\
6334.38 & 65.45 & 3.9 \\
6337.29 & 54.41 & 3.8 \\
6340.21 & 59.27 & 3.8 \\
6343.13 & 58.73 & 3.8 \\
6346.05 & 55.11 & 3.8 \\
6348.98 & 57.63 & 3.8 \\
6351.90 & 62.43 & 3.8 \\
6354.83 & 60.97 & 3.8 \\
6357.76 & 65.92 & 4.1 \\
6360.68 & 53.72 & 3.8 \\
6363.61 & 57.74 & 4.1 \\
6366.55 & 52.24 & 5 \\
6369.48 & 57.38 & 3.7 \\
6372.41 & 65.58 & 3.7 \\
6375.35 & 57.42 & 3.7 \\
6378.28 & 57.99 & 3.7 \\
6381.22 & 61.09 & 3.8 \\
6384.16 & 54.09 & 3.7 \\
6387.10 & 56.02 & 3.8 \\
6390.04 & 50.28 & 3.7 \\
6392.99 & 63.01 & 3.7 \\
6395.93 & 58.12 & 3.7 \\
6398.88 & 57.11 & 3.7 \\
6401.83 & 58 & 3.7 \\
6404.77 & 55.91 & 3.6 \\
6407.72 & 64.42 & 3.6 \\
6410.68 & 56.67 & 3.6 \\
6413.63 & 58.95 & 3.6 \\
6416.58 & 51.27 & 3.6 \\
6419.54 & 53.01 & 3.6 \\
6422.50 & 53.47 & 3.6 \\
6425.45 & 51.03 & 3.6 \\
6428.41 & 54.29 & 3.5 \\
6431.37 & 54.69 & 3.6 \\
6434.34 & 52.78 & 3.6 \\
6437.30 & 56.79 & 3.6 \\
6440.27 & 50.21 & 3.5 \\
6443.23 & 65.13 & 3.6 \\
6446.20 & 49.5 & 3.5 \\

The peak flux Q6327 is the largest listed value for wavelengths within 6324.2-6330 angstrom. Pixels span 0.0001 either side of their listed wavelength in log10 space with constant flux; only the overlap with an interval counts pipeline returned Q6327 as 68.26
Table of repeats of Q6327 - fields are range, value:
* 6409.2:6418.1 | 58.95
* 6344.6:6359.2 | 65.92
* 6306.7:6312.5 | 65.24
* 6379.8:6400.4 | 63.01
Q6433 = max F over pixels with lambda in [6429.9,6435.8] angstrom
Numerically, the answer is 54.69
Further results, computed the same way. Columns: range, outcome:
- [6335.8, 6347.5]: 59.27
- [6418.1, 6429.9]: 54.29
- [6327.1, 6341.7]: 65.45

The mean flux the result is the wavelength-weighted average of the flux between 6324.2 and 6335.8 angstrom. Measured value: 62.8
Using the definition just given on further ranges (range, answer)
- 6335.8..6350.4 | 57.1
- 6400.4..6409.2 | 59.5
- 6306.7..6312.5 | 61.7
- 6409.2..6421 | 55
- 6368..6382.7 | 59.9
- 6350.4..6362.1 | 60.8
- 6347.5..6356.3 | 60.3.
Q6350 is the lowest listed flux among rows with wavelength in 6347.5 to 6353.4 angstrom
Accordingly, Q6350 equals 57.63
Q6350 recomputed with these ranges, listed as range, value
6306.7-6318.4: 55.28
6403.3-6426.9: 51.03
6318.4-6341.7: 51.04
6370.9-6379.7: 57.42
